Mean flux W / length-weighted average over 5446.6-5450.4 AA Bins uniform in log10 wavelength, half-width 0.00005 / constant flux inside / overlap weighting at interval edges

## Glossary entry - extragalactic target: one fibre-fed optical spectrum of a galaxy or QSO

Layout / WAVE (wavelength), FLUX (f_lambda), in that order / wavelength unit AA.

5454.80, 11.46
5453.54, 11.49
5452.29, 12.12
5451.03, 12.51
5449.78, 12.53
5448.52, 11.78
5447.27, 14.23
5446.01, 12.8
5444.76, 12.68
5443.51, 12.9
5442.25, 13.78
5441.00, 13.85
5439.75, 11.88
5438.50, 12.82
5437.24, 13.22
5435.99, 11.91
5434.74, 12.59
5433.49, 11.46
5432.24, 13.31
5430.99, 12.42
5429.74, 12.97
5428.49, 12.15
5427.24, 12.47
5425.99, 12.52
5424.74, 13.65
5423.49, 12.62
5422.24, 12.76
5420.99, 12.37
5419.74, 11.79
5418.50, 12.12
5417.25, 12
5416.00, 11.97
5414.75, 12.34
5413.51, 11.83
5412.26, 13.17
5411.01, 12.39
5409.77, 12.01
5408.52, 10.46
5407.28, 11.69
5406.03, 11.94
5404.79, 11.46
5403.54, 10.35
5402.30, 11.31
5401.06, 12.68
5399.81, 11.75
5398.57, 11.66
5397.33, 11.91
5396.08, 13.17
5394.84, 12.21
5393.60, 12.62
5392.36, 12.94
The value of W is 12.8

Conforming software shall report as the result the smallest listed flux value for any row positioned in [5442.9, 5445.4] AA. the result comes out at 12.68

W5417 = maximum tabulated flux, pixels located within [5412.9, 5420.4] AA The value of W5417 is 12.34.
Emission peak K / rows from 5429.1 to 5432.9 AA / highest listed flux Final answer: 13.31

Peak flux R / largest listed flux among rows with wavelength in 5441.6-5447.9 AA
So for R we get 14.23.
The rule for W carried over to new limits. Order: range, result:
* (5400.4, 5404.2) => 11.4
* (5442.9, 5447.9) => 13.2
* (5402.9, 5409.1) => 11.2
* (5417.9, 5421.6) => 12.1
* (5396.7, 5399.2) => 11.8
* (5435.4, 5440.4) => 12.5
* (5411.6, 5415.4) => 12.4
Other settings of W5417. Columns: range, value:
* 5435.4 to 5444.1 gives 13.85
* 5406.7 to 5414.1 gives 13.17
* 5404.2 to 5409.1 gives 11.94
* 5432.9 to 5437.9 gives 13.22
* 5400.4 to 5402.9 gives 12.68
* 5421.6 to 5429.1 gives 13.65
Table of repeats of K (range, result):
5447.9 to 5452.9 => 12.53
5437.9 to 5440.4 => 12.82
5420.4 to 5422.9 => 12.76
